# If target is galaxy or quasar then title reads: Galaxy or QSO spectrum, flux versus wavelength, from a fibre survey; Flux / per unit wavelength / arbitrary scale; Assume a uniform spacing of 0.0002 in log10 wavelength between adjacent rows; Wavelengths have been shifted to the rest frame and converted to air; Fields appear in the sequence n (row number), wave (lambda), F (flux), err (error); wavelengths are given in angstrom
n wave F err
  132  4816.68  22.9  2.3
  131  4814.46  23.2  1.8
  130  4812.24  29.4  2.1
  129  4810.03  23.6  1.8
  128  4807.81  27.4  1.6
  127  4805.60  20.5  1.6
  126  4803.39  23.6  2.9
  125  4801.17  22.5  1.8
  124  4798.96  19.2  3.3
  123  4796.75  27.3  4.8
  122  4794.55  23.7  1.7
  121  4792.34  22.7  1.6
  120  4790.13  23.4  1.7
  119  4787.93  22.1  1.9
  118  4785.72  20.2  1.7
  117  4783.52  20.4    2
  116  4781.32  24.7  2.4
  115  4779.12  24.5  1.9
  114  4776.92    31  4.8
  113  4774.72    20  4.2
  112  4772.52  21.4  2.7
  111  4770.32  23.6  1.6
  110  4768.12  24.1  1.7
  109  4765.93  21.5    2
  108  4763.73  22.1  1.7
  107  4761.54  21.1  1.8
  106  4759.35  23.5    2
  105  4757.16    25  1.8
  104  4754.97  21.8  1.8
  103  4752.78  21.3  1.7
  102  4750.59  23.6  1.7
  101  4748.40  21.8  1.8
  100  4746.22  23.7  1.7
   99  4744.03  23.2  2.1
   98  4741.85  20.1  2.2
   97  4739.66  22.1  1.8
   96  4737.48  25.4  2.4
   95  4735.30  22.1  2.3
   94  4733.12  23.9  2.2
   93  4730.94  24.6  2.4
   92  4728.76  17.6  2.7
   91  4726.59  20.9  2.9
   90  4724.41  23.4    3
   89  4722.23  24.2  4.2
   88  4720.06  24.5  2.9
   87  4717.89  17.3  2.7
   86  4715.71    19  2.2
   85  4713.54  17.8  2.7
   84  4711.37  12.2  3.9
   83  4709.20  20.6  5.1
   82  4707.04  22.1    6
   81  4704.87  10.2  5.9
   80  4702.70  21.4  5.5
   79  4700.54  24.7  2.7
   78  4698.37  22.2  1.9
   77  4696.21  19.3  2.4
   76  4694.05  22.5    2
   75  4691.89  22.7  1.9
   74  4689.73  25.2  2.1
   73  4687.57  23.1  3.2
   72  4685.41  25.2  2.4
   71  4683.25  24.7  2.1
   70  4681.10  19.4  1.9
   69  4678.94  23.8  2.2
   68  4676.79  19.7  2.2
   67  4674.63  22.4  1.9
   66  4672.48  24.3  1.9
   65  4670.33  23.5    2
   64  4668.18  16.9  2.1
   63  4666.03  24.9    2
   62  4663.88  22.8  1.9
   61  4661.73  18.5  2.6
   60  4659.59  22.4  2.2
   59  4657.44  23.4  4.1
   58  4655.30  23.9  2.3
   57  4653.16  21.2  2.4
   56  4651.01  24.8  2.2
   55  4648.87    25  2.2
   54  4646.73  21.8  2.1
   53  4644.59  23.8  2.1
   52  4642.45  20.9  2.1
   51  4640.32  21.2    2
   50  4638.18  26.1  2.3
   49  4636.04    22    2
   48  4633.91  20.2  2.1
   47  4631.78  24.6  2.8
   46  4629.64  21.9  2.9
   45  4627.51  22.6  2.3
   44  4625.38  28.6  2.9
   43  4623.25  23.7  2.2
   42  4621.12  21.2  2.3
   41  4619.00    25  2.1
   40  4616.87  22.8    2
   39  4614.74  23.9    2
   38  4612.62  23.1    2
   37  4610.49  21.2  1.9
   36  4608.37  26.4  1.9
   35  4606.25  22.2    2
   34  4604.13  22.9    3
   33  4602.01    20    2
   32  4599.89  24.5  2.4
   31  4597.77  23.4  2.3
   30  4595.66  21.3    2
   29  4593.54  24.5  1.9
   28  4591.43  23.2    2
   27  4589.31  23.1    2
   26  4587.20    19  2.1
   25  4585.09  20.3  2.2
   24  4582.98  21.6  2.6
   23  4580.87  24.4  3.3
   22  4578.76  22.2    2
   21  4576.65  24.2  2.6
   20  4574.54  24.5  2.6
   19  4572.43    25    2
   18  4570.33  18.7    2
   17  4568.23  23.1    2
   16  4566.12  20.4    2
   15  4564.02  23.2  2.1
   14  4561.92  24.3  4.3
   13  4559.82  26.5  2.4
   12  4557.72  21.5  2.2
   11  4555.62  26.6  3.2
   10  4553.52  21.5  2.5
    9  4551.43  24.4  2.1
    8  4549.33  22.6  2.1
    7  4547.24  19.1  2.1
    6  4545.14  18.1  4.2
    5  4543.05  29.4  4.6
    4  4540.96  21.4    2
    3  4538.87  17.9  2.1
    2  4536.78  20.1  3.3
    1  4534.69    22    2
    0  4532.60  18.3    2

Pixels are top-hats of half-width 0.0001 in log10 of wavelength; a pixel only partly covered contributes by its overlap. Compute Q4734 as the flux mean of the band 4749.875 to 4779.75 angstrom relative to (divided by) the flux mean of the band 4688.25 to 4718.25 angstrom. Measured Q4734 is 1.2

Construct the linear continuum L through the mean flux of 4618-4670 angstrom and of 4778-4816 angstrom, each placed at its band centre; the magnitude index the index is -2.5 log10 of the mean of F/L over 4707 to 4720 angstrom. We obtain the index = 0.25 mag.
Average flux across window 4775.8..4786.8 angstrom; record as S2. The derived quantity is 24.2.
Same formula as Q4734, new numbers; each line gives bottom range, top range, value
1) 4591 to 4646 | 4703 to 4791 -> 0.94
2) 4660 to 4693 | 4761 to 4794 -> 1.02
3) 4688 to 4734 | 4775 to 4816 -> 1.14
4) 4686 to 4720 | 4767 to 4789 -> 1.15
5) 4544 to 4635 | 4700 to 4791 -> 0.96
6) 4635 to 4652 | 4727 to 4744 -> 0.96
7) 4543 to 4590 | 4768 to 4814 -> 1.04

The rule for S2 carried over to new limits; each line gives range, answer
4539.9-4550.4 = 22.1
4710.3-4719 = 16.6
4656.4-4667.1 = 22.4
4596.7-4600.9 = 24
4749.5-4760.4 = 23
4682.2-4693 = 24.2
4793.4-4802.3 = 23.2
